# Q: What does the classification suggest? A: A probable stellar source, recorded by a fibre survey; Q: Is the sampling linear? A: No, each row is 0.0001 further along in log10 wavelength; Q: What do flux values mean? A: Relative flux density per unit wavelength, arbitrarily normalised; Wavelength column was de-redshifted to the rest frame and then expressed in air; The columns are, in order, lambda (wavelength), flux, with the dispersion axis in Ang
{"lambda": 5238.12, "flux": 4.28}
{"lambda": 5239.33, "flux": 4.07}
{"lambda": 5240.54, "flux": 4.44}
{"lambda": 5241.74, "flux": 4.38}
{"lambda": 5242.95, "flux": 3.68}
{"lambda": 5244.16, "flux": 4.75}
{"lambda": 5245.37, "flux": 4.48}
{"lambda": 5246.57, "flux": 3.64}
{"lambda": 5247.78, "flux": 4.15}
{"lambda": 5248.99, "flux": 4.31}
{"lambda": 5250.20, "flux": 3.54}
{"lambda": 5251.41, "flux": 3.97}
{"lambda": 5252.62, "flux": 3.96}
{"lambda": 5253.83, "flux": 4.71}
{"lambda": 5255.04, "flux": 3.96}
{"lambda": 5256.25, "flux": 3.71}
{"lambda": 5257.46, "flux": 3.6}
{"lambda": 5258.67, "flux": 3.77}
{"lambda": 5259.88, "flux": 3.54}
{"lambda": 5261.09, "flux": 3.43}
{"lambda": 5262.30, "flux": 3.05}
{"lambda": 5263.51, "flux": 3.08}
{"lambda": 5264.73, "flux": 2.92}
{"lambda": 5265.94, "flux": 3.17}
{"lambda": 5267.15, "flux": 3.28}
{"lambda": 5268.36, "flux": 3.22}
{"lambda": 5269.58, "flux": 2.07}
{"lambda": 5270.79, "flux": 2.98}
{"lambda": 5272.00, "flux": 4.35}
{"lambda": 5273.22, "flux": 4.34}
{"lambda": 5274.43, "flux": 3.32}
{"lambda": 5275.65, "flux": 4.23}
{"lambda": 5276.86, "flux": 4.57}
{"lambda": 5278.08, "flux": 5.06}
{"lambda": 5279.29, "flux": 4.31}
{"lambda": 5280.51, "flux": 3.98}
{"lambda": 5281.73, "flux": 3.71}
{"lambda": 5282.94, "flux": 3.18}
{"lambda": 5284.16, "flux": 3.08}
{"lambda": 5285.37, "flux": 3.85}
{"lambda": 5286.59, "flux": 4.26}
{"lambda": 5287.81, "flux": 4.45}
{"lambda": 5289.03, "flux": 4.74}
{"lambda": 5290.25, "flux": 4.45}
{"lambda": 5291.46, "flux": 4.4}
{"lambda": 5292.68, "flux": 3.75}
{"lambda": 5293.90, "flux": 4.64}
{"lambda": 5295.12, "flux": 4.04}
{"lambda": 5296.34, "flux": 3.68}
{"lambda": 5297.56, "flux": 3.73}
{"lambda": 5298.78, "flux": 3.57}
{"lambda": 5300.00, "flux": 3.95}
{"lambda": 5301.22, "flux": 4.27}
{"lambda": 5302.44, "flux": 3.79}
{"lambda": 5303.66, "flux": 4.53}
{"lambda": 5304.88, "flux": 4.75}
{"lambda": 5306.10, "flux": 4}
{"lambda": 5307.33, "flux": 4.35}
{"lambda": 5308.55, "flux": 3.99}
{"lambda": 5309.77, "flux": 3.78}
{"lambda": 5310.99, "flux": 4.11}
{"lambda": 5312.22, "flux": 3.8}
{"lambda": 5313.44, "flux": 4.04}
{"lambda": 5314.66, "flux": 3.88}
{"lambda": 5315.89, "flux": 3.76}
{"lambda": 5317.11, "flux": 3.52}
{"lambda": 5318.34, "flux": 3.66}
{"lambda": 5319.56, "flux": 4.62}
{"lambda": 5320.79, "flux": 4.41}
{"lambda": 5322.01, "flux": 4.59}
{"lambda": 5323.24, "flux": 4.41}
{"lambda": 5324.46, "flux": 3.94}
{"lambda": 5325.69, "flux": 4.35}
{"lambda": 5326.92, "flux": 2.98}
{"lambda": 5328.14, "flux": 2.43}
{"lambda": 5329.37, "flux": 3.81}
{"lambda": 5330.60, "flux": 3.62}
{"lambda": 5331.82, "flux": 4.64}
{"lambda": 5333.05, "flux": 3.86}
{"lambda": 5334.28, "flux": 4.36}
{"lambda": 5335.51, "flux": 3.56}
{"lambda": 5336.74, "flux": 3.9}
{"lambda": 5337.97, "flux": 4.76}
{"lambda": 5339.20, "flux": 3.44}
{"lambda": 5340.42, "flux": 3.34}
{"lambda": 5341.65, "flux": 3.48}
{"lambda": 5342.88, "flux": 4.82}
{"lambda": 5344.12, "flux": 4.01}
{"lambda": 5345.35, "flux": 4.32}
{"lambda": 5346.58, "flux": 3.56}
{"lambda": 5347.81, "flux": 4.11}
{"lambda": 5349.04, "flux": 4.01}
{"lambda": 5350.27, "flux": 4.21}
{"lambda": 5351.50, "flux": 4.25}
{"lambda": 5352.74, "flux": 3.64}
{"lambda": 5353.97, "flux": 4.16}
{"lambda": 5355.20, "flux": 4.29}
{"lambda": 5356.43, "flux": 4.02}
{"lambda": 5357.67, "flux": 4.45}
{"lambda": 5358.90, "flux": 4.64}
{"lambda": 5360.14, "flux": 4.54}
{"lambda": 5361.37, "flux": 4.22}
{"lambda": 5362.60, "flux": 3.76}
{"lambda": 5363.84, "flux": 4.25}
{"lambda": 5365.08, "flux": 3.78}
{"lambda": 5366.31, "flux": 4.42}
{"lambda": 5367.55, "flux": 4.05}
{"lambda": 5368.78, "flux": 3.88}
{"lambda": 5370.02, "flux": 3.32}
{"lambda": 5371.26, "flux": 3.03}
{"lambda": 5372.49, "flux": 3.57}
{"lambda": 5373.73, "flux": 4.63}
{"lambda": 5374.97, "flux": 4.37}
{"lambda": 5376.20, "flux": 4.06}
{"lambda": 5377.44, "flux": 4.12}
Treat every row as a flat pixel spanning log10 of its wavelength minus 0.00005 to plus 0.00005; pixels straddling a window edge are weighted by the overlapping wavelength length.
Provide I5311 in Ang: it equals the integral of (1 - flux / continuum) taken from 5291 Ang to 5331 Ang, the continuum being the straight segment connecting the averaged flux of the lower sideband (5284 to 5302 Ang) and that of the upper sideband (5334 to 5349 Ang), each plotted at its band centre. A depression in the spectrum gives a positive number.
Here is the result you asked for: 0.6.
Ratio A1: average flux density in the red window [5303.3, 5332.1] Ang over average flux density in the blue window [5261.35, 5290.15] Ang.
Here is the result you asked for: 1.07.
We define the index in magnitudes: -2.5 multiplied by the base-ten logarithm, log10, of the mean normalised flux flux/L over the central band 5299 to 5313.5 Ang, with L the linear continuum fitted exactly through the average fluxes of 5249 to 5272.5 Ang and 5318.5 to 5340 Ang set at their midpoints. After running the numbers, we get -0.08 mag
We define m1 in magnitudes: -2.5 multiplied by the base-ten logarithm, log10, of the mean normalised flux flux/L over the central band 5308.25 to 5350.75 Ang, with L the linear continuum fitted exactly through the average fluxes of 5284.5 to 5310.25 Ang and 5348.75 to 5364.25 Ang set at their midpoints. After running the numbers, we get 0.059 mag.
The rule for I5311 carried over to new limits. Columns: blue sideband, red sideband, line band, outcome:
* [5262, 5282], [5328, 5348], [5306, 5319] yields -0.3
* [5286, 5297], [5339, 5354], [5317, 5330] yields 0.6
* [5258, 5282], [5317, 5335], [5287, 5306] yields -2.0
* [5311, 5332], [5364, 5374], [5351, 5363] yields -1.1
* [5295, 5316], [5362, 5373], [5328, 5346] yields -0.2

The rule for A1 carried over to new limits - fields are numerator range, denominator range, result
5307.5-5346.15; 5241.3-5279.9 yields 1.04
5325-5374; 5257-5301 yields 1.05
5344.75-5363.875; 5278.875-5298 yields 1.03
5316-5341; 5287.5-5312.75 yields 0.95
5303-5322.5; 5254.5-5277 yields 1.18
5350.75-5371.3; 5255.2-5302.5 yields 1.08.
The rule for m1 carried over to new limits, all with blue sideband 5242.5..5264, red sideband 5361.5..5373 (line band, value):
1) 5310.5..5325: -0.06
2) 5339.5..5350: -0.04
